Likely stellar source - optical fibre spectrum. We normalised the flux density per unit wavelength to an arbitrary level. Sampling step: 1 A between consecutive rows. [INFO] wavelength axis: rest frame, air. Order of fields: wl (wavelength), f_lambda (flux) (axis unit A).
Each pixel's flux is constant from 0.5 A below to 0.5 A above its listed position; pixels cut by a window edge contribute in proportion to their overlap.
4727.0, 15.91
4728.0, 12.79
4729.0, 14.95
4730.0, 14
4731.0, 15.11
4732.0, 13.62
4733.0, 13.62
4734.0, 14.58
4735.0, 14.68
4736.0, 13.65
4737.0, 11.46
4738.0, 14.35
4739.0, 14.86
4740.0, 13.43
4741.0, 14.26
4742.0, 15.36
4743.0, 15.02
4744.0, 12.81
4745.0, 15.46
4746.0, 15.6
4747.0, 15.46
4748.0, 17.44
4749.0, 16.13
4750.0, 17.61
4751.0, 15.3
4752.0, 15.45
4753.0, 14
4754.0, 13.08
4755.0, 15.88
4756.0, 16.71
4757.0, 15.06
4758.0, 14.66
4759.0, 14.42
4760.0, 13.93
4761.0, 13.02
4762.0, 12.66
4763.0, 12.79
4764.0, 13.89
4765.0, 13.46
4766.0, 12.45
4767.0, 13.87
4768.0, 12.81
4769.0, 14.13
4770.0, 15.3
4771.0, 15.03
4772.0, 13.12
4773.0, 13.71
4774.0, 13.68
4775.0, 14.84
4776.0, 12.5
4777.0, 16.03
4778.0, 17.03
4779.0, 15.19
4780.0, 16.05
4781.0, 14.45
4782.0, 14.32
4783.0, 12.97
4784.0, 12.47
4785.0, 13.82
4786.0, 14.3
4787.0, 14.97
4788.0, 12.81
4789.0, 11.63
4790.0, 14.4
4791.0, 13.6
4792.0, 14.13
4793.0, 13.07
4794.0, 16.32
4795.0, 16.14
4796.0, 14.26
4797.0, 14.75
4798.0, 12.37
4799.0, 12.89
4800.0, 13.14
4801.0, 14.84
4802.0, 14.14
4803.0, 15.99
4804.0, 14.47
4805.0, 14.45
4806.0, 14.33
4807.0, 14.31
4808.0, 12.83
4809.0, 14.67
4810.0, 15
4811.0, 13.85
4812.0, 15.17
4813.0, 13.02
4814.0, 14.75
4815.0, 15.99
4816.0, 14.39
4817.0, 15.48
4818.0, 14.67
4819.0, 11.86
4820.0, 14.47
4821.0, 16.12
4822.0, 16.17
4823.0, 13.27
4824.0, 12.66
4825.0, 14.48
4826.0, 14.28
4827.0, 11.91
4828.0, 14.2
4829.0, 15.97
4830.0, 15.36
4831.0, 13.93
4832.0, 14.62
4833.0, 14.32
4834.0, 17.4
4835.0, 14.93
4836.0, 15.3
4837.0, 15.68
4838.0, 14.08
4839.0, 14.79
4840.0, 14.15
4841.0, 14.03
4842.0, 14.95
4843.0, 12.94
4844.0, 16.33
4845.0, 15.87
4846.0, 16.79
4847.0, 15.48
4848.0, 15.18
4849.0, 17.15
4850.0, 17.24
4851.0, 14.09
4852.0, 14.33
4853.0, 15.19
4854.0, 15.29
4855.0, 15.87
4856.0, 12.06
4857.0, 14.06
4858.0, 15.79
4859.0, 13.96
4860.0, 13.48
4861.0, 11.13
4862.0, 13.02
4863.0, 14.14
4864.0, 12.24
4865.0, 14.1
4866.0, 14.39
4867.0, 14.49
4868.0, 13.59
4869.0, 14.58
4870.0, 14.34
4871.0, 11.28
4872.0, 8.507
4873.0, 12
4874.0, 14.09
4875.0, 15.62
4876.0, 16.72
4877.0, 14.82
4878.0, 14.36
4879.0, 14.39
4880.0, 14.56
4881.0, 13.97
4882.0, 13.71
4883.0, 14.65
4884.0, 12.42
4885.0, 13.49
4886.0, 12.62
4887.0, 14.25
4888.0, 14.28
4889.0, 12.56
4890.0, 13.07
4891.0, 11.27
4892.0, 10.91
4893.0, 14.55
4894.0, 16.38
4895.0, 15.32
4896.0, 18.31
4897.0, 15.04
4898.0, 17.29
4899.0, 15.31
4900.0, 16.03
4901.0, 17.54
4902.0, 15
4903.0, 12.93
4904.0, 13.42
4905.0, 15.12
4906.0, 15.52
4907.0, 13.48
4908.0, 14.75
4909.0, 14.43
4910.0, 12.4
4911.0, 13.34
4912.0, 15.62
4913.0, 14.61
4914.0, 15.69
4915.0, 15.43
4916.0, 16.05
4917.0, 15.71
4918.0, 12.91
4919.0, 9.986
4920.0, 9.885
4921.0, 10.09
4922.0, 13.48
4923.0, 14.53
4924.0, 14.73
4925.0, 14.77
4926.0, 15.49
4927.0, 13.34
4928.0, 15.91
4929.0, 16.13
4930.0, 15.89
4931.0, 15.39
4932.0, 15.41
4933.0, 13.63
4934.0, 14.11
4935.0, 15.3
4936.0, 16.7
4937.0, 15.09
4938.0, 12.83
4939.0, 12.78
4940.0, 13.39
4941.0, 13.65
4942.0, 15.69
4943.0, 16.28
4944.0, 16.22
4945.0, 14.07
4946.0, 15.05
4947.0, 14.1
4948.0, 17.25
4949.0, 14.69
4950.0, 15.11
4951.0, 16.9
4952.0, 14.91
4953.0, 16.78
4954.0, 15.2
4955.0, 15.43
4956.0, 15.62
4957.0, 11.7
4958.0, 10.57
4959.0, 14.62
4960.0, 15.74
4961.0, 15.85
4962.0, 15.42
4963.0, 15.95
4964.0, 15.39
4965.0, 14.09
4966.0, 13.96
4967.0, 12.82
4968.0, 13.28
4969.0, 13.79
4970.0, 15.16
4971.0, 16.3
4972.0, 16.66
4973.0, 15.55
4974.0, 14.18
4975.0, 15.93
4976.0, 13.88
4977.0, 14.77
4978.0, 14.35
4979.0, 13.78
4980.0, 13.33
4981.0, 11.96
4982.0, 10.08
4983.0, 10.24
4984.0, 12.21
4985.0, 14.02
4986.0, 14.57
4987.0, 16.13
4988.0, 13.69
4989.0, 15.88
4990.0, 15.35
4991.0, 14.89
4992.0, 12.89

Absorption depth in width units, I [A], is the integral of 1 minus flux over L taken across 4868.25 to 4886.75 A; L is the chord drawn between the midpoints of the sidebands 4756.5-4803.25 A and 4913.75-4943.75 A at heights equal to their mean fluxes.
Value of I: 0.74 A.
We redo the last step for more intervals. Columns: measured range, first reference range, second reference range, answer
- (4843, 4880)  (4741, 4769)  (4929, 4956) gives 1.40 A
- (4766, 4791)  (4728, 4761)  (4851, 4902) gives 0.77 A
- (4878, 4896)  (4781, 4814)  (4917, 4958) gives 0.64 A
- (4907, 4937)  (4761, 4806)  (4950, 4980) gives 0.54 A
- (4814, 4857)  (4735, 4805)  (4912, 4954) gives -1.08 A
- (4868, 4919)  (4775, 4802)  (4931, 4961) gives 1.26 A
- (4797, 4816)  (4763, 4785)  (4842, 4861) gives 0.29 A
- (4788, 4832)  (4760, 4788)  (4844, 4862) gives 0.43 A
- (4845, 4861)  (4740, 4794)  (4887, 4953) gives -0.52 A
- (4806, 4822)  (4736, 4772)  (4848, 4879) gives -0.26 A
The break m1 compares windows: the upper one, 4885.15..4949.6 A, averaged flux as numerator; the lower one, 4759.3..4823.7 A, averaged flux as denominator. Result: 1.02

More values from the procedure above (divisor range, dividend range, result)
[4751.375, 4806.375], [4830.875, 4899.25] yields 1.01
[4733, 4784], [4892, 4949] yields 1.02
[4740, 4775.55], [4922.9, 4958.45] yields 1.02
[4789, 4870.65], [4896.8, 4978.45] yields 1.01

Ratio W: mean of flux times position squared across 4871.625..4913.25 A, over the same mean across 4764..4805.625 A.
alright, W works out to 1.06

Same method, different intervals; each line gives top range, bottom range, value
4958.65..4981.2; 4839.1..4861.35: 1.04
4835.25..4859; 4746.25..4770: 1.07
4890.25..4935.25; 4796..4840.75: 1.04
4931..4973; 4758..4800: 1.14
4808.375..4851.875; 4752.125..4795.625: 1.07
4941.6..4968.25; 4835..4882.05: 1.08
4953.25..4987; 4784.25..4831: 1.06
